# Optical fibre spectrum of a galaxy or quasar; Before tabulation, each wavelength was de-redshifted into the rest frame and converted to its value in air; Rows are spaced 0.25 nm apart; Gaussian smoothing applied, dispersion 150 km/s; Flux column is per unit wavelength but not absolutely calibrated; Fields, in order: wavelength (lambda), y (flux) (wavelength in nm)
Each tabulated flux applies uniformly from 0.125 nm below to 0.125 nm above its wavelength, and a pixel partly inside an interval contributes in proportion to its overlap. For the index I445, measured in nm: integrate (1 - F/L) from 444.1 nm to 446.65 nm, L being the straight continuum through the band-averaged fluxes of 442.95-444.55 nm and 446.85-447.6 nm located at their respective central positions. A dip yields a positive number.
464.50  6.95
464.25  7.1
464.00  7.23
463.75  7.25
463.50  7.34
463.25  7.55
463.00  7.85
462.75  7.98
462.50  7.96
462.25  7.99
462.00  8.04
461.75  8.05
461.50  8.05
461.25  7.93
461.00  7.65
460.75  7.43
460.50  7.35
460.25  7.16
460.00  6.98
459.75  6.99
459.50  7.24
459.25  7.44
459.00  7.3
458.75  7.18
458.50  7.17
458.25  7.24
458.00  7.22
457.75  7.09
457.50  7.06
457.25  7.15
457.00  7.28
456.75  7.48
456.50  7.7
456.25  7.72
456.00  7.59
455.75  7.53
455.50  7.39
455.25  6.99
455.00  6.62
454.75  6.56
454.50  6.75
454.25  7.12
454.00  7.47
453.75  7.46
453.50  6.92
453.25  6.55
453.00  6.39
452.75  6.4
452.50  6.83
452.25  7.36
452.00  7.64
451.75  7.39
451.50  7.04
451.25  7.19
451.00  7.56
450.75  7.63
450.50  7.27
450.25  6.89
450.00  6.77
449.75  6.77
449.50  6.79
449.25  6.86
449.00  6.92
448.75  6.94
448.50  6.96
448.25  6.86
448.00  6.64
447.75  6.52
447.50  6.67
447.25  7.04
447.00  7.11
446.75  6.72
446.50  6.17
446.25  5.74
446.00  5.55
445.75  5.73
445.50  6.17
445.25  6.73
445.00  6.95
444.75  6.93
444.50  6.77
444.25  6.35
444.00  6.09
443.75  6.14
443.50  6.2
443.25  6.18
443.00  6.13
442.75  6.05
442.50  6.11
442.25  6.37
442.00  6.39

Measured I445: 0.10 nm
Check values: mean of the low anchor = 6.25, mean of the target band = 6.31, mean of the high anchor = 6.94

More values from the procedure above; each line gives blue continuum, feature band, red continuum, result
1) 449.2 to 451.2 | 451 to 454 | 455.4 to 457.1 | 0.080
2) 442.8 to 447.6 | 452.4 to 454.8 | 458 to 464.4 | 0.038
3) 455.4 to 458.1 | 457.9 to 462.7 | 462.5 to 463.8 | 0.020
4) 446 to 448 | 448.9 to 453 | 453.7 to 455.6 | -0.174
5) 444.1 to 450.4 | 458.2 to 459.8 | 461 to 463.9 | 0.064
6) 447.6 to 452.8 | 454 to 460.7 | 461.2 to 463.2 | 0.327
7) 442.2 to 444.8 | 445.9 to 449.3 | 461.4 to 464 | -0.010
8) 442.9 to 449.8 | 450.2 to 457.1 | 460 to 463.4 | -0.072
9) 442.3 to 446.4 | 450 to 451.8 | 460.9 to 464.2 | -0.122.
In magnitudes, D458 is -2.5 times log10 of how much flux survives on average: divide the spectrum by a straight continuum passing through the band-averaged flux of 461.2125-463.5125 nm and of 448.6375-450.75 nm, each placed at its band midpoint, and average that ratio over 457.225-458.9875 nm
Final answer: 0.06 mag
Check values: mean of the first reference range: 6.94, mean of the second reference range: 7.9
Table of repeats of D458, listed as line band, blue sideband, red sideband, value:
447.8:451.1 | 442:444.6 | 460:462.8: -0.04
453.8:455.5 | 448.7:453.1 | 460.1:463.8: 0.04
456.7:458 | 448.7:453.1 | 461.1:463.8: 0.04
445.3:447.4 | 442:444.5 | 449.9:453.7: 0.04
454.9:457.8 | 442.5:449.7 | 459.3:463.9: -0.01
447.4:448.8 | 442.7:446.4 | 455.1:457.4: -0.02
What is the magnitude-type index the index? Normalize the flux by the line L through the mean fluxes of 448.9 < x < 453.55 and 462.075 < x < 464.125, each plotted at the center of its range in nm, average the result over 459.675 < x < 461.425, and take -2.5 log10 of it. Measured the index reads 0.019 mag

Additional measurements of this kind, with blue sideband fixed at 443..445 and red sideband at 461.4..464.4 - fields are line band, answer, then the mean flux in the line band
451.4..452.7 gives -0.04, 7.21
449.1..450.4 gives -0.01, 6.83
